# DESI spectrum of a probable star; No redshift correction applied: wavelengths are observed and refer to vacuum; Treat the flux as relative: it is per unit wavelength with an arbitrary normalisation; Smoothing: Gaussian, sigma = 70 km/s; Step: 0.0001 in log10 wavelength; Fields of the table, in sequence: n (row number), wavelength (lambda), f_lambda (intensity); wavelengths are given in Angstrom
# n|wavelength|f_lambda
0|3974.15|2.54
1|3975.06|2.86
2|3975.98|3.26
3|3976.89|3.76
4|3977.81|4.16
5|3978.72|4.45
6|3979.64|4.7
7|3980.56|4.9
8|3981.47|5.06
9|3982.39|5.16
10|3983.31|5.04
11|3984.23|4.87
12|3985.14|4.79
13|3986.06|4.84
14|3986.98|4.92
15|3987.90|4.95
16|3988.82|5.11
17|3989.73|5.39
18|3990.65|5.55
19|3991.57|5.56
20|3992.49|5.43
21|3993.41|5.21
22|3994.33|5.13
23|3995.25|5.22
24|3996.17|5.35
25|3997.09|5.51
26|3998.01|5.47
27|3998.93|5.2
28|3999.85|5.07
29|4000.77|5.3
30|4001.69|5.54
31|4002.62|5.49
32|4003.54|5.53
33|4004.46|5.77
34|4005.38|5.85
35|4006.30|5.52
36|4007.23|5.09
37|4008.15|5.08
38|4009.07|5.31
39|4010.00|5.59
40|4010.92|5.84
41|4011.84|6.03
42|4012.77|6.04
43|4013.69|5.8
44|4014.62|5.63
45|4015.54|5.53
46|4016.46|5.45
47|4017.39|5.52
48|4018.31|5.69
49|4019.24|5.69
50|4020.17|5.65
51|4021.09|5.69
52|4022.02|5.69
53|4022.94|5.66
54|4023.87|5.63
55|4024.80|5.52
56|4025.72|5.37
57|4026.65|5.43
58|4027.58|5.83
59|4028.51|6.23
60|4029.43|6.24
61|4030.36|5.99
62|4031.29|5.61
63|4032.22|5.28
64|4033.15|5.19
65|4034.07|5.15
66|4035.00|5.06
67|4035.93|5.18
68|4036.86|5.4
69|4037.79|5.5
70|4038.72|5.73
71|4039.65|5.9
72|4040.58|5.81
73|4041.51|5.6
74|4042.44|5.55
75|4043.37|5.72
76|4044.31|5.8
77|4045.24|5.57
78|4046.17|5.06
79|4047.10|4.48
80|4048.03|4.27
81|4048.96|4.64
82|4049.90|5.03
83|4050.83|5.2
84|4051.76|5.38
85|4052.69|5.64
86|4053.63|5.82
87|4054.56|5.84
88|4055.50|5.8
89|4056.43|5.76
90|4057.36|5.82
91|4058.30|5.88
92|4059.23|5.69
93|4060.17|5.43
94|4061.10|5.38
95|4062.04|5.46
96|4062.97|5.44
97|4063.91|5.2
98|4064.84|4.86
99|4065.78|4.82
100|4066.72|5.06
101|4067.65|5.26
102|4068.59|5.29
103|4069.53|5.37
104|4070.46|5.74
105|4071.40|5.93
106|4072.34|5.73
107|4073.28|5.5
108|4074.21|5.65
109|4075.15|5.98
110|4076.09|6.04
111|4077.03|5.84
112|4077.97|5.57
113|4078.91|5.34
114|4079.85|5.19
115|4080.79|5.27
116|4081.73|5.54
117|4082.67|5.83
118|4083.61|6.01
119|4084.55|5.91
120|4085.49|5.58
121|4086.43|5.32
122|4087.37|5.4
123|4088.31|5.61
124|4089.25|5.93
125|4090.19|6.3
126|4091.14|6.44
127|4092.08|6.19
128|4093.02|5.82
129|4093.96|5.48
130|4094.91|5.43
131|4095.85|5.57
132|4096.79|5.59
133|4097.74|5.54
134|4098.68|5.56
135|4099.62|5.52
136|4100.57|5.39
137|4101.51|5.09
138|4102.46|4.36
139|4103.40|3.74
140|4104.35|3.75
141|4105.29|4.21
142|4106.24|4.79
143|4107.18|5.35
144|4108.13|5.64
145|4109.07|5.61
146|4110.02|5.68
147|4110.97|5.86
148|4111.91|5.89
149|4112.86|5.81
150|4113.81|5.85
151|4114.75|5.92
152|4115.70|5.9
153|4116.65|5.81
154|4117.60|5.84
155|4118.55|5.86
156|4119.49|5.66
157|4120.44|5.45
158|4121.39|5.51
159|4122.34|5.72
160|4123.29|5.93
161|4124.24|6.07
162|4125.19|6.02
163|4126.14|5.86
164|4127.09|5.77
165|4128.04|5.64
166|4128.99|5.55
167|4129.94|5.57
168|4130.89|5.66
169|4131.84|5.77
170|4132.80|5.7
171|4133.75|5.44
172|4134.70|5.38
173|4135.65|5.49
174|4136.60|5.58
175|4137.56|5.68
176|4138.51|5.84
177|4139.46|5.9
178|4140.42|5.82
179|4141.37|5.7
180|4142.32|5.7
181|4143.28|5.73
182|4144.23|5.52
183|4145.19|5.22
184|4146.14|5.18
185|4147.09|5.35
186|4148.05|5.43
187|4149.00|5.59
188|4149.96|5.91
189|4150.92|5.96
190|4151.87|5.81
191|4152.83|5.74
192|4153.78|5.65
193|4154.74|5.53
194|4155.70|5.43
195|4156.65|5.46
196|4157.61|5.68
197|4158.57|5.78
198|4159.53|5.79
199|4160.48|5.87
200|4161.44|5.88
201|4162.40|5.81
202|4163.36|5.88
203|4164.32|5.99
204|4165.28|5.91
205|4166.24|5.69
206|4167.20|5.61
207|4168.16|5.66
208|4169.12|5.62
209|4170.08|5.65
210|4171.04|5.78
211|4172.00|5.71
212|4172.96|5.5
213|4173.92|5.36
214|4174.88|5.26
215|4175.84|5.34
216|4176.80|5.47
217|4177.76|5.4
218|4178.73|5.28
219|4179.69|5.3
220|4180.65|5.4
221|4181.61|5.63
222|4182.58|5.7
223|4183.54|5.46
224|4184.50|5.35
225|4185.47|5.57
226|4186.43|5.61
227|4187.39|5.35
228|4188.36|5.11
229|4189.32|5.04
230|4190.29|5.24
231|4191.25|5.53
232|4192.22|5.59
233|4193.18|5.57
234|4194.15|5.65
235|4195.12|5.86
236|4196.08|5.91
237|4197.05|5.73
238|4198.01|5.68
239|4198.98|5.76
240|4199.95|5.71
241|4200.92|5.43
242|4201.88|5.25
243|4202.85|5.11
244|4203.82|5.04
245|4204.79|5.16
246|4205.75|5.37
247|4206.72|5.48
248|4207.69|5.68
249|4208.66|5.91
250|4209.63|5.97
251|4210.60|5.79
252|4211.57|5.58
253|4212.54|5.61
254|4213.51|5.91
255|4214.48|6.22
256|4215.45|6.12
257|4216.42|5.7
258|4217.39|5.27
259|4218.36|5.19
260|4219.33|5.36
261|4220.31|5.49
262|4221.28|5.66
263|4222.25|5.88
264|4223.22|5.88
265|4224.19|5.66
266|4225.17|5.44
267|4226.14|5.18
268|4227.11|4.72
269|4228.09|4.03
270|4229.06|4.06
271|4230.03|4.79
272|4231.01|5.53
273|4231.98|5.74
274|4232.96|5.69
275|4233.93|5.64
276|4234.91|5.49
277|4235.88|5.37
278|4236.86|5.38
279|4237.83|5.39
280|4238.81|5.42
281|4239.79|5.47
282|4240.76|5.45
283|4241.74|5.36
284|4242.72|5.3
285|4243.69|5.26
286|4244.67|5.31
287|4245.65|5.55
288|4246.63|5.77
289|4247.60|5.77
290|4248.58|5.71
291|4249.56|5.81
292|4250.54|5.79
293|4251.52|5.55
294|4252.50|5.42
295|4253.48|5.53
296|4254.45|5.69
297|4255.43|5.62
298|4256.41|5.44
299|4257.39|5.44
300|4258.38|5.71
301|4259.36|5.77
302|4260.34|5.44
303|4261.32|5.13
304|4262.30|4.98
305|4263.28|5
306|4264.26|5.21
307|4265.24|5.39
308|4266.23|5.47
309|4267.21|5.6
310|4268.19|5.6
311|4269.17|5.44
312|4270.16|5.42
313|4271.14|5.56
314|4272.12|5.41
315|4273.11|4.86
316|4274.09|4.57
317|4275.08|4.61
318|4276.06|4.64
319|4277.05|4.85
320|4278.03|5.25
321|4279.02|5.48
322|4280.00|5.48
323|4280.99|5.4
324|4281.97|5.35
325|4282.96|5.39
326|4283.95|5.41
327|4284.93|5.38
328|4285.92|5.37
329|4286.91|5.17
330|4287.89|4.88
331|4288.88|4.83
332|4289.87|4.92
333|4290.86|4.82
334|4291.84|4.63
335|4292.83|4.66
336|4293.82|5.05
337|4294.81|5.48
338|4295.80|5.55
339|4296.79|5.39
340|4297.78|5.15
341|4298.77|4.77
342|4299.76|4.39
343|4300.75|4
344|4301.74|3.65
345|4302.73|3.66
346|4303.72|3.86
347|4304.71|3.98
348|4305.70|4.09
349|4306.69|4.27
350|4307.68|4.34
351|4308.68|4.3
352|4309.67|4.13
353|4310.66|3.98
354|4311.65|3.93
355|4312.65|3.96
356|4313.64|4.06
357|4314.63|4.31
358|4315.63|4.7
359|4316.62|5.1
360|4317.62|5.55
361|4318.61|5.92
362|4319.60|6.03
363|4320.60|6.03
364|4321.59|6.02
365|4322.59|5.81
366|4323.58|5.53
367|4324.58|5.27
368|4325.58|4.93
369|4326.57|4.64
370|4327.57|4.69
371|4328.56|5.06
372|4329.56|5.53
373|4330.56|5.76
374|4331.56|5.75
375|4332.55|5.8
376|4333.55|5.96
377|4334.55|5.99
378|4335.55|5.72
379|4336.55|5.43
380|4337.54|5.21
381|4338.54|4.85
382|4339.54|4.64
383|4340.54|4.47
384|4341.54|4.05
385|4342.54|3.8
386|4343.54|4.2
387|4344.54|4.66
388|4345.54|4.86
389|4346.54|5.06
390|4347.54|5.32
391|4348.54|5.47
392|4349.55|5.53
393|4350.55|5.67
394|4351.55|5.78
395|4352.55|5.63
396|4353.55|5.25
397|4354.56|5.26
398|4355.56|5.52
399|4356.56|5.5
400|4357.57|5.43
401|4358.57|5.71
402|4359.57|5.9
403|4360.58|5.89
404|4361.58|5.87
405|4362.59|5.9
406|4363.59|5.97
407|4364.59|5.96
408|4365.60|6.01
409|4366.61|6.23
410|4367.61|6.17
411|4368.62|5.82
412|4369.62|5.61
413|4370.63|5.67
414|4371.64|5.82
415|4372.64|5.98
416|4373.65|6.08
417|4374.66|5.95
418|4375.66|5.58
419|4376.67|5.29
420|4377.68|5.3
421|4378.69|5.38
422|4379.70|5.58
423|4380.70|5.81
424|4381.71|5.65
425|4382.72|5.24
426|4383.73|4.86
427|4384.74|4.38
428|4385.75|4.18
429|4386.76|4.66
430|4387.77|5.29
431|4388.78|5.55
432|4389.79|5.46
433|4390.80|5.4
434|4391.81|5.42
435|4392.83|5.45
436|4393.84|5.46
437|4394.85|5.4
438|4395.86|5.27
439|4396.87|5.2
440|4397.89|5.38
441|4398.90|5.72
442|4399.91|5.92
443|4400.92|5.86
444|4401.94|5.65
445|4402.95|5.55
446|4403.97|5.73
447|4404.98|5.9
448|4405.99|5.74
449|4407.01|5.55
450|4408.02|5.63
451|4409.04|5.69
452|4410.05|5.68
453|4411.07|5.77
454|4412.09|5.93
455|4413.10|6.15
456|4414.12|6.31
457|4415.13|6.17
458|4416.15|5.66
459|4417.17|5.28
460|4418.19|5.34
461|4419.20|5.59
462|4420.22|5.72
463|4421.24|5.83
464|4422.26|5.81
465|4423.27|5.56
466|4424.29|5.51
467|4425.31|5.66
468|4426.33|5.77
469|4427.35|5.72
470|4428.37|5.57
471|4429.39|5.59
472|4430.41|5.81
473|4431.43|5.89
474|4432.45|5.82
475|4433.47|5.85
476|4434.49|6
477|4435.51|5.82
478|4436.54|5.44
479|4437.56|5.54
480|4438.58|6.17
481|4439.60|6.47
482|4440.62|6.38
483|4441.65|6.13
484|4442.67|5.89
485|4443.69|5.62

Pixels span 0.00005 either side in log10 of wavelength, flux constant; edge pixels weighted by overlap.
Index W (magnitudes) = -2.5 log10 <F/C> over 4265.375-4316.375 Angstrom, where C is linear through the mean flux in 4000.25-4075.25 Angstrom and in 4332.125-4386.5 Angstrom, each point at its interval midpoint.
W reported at 0.13 mag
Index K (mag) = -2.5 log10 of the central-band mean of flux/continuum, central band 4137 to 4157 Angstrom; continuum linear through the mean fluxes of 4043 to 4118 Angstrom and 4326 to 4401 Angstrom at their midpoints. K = -0.03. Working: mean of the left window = 5.47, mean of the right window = 5.41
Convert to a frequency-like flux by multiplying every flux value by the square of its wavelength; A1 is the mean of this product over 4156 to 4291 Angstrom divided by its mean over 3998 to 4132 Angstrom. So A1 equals 1.06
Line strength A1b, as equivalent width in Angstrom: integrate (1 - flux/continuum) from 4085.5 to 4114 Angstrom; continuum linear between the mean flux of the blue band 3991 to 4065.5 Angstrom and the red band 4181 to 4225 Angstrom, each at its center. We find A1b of 0.53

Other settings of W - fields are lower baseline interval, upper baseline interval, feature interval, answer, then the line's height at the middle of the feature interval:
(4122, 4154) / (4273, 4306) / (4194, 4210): -0.047 mag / 5.33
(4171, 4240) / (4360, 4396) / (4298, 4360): 0.113 mag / 5.52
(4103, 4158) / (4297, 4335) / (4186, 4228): -0.049 mag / 5.28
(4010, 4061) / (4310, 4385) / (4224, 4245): 0.035 mag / 5.42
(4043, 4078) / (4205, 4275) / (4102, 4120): 0.020 mag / 5.45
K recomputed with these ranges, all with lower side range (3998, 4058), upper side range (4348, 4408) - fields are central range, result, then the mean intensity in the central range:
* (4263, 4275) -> 0.06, 5.27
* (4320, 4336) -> 0.01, 5.53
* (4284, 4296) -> 0.10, 5.06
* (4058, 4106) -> 0.02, 5.45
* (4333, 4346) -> 0.13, 4.91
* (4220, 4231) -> 0.08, 5.17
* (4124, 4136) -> -0.03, 5.68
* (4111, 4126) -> -0.06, 5.82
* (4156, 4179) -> -0.02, 5.64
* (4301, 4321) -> 0.23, 4.48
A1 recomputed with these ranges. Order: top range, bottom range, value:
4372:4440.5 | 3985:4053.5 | 1.24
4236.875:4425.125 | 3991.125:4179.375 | 1.08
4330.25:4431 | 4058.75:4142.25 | 1.13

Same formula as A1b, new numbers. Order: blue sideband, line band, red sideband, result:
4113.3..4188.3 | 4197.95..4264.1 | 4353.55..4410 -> 1.8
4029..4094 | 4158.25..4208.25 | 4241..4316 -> -2.8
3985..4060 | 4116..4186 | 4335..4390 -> -2.6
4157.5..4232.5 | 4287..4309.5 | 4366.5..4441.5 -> 4.0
